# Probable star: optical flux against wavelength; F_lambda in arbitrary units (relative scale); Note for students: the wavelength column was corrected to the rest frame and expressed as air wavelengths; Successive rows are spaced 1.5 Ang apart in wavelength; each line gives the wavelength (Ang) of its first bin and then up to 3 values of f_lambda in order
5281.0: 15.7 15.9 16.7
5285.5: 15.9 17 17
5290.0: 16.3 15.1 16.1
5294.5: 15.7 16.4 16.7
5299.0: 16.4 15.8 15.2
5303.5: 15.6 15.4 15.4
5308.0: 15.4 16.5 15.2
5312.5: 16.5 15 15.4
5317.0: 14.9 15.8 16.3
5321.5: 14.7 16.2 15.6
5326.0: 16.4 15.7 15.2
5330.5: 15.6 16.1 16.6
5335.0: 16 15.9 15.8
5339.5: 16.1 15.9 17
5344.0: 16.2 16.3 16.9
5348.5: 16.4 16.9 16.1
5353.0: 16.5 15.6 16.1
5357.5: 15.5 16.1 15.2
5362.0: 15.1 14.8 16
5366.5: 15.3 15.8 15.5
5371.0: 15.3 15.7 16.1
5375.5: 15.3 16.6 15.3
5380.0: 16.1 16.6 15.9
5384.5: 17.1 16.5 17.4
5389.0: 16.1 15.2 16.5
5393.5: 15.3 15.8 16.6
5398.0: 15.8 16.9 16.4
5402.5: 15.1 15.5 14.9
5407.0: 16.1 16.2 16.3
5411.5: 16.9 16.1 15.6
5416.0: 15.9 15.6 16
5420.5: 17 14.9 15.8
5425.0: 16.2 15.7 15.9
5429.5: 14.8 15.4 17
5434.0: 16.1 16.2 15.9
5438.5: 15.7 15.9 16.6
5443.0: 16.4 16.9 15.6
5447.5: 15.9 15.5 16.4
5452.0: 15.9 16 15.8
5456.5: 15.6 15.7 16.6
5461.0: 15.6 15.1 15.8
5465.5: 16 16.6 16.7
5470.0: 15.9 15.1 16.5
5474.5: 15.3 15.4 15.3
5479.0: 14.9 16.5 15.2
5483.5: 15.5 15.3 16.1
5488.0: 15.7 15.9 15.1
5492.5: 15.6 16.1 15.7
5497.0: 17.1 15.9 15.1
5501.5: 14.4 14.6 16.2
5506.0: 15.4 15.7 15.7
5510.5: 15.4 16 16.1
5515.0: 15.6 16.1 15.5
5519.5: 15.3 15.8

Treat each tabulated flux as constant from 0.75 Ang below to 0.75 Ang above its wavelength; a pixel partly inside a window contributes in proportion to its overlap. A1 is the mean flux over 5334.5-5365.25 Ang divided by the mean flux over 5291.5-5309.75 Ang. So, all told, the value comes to 1.0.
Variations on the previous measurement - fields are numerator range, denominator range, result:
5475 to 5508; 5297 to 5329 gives 0.99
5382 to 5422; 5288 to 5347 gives 1.01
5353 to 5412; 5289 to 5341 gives 1.01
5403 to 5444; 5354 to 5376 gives 1.02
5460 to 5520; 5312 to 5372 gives 0.99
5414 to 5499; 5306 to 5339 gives 1.01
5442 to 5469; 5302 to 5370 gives 1.01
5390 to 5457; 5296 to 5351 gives 1.00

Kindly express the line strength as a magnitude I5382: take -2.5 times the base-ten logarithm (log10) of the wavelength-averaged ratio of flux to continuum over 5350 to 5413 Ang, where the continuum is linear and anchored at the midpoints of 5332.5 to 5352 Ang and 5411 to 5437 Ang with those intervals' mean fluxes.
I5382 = 0.013 mag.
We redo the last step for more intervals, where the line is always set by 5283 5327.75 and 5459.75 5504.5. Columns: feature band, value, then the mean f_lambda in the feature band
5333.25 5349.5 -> -0.03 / 16.3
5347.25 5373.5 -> 0.00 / 15.8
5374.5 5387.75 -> -0.03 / 16.3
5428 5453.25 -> -0.02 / 16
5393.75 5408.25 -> -0.01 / 15.9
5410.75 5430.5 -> -0.01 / 15.9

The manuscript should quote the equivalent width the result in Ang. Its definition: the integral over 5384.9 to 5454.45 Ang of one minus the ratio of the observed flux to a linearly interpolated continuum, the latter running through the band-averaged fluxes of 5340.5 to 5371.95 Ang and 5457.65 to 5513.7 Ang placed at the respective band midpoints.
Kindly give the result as -0.9 Ang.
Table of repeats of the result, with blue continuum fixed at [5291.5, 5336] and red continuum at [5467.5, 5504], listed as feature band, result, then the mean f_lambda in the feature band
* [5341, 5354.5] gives -0.6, 16.4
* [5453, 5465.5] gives -0.1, 15.8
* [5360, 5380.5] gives 0.2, 15.6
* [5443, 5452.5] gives -0.2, 16.1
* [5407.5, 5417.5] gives -0.3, 16.1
